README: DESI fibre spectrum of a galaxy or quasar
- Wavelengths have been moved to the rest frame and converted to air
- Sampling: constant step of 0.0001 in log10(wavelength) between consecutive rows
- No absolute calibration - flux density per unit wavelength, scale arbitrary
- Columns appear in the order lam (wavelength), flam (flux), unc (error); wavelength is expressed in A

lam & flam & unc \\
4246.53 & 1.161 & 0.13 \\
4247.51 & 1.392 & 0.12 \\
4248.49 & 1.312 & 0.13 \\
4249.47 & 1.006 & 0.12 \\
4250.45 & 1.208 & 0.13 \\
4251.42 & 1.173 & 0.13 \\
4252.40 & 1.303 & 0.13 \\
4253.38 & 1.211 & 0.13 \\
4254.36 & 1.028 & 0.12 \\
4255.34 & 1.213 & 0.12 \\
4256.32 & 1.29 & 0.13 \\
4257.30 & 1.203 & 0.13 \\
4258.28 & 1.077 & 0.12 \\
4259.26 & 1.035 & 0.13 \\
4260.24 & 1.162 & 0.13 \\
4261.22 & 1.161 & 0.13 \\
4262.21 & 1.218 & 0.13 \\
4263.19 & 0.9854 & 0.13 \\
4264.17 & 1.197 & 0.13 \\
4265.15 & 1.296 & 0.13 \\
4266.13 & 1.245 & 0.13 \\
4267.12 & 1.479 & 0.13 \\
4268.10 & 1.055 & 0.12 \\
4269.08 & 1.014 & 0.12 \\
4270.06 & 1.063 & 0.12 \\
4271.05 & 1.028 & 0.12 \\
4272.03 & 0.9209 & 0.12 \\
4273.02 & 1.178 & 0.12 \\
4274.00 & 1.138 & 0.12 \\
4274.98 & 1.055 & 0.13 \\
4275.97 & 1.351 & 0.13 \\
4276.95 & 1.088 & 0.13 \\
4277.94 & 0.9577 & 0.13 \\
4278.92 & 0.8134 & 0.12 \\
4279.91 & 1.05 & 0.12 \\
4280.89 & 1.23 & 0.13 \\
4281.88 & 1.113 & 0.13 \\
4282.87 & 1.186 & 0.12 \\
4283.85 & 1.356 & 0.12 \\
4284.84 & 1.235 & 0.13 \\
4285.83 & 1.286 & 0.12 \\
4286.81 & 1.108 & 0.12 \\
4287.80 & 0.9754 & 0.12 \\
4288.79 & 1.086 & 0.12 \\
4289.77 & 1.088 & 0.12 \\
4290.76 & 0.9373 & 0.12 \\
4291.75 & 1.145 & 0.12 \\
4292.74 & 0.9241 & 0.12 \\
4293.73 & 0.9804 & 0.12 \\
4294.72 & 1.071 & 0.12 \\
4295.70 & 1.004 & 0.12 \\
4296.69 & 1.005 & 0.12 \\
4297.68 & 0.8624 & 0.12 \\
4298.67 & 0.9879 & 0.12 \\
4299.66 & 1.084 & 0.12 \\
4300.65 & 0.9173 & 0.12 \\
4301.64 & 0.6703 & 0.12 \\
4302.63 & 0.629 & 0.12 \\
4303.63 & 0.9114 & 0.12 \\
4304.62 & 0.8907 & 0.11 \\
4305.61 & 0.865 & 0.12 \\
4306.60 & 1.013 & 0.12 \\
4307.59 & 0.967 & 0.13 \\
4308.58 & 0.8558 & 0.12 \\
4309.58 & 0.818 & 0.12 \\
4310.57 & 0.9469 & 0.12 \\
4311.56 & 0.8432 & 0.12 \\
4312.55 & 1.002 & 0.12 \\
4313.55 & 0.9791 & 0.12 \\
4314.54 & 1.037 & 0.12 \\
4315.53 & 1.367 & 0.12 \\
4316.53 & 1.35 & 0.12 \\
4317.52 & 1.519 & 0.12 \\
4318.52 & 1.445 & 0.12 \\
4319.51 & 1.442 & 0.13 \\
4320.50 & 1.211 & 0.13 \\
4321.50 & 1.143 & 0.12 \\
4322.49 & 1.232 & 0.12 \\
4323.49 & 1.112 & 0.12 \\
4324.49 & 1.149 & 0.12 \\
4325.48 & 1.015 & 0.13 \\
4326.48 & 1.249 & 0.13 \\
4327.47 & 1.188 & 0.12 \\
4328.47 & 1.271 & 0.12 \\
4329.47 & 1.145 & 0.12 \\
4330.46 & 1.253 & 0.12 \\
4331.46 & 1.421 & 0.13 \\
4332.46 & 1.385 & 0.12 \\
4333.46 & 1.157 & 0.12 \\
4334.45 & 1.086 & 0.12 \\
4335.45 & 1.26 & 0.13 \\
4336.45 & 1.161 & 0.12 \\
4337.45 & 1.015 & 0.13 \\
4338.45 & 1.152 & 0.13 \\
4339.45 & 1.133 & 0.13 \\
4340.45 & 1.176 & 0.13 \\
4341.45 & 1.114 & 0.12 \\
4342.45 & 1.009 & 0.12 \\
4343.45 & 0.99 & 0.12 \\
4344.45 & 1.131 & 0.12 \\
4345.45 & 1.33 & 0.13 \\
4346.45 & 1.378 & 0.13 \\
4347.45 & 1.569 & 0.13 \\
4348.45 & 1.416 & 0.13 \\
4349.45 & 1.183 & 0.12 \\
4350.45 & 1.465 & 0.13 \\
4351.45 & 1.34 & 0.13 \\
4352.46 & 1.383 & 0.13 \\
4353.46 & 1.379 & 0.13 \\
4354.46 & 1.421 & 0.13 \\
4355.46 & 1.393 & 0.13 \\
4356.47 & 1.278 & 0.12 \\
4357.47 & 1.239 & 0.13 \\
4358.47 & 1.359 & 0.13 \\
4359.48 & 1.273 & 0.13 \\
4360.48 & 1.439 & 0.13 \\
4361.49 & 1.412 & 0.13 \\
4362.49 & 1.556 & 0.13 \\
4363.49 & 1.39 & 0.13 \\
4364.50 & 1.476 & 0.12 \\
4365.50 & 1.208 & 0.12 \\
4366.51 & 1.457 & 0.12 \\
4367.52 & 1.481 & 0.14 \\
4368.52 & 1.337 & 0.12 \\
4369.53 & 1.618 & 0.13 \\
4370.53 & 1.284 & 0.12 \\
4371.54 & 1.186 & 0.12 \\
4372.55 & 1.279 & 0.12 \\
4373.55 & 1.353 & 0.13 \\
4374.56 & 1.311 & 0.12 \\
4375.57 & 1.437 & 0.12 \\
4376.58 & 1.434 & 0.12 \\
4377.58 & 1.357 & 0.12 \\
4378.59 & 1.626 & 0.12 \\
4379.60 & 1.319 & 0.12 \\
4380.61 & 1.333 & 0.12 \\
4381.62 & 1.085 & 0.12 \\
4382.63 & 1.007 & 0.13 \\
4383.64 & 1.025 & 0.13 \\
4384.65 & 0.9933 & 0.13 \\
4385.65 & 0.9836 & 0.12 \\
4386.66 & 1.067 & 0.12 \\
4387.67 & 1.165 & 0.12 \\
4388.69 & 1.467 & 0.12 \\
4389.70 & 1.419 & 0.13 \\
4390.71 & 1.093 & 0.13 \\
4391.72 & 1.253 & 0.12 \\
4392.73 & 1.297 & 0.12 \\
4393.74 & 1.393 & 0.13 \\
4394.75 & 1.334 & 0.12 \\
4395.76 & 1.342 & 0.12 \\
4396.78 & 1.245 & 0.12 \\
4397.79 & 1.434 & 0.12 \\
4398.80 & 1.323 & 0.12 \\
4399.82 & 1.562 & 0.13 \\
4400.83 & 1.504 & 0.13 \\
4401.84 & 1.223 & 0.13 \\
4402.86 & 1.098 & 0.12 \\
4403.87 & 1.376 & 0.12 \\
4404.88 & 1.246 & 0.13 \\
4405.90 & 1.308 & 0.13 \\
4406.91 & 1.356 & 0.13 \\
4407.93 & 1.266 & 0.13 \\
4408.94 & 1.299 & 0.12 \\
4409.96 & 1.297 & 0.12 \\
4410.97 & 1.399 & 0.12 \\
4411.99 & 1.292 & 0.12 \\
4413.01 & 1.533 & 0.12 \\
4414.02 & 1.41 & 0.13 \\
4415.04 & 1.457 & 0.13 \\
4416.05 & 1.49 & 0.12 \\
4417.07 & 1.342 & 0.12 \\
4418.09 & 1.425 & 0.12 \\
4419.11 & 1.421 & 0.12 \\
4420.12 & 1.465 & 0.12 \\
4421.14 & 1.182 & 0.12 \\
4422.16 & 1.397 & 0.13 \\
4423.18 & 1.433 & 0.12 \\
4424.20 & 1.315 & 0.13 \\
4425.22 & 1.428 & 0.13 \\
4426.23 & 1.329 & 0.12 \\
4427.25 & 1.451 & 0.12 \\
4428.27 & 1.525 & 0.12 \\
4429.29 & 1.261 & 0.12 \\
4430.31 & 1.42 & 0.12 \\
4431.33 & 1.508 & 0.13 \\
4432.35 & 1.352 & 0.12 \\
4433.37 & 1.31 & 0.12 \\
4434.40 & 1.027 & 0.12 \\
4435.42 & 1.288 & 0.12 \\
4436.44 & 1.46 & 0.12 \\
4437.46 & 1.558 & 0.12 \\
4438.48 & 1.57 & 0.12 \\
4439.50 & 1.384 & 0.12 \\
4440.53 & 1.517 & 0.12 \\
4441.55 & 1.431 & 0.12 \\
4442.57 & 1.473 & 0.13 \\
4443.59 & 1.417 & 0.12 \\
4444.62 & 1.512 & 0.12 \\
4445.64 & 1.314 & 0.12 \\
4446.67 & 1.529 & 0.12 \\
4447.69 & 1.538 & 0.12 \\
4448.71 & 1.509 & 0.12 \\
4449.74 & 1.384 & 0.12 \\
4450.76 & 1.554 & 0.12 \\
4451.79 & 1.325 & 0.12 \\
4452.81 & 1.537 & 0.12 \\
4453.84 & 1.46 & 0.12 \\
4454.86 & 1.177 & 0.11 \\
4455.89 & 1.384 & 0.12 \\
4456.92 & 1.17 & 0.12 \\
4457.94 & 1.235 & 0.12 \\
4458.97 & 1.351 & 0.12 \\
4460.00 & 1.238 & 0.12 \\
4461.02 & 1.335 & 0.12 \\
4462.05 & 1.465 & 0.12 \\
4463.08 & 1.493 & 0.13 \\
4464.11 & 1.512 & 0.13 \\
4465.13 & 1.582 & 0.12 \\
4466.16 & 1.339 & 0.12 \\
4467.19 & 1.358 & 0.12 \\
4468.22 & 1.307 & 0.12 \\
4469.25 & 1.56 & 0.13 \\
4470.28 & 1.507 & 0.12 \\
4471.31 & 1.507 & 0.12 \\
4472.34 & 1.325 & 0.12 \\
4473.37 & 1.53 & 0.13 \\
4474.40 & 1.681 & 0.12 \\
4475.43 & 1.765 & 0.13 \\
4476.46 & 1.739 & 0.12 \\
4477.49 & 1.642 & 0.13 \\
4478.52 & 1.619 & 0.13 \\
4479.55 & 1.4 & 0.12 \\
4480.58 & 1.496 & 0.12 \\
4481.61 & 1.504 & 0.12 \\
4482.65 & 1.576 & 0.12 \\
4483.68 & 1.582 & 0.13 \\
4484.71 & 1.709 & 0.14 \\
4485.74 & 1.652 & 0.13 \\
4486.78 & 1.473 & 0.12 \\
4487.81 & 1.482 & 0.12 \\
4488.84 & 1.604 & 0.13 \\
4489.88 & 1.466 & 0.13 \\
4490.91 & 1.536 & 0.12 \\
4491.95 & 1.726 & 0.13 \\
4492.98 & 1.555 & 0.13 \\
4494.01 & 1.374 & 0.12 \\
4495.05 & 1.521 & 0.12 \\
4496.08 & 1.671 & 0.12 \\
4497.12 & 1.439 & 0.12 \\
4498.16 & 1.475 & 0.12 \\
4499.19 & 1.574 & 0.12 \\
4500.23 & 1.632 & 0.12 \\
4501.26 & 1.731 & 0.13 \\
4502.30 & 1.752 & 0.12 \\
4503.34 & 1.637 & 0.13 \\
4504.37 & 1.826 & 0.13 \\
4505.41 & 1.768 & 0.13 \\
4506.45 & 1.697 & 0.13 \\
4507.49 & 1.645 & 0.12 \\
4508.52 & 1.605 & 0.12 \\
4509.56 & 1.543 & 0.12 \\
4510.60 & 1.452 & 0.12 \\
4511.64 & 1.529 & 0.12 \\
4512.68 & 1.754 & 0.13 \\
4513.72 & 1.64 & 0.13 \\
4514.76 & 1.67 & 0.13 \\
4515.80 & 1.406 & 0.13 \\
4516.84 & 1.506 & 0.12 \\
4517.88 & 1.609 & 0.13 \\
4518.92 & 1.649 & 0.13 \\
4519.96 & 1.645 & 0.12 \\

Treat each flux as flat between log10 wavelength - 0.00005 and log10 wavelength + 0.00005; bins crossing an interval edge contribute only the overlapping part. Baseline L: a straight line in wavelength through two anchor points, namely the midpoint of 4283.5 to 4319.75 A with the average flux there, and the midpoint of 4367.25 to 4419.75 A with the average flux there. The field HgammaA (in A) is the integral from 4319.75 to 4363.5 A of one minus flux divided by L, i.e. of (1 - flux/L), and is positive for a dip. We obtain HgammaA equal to -3.6 A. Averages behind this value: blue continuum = 1.04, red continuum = 1.32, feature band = 1.26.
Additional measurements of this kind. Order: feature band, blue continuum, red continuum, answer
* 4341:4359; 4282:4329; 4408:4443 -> -1.6 A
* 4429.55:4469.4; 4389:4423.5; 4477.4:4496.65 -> 1.5 A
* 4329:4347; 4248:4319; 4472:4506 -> 0.5 A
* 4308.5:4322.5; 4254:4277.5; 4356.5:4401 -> 0.8 A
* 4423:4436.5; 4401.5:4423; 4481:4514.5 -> 0.4 A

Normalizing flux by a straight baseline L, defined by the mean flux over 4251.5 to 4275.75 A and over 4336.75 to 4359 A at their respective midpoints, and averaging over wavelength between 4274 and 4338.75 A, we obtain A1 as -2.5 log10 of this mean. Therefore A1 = 0.11 mag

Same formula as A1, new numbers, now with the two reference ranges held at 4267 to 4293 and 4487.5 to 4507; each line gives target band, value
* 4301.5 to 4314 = 0.305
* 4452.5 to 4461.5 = 0.150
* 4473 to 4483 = -0.025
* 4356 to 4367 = -0.066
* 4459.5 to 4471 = 0.075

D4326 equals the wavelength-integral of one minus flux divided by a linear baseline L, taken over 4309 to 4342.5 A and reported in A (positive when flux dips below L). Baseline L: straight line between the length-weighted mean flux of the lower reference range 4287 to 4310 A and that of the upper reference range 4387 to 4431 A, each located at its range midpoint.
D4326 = -4.0 A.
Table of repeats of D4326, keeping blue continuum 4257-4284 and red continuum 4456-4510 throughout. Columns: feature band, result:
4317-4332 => -0.28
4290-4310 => 4.29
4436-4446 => -0.07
